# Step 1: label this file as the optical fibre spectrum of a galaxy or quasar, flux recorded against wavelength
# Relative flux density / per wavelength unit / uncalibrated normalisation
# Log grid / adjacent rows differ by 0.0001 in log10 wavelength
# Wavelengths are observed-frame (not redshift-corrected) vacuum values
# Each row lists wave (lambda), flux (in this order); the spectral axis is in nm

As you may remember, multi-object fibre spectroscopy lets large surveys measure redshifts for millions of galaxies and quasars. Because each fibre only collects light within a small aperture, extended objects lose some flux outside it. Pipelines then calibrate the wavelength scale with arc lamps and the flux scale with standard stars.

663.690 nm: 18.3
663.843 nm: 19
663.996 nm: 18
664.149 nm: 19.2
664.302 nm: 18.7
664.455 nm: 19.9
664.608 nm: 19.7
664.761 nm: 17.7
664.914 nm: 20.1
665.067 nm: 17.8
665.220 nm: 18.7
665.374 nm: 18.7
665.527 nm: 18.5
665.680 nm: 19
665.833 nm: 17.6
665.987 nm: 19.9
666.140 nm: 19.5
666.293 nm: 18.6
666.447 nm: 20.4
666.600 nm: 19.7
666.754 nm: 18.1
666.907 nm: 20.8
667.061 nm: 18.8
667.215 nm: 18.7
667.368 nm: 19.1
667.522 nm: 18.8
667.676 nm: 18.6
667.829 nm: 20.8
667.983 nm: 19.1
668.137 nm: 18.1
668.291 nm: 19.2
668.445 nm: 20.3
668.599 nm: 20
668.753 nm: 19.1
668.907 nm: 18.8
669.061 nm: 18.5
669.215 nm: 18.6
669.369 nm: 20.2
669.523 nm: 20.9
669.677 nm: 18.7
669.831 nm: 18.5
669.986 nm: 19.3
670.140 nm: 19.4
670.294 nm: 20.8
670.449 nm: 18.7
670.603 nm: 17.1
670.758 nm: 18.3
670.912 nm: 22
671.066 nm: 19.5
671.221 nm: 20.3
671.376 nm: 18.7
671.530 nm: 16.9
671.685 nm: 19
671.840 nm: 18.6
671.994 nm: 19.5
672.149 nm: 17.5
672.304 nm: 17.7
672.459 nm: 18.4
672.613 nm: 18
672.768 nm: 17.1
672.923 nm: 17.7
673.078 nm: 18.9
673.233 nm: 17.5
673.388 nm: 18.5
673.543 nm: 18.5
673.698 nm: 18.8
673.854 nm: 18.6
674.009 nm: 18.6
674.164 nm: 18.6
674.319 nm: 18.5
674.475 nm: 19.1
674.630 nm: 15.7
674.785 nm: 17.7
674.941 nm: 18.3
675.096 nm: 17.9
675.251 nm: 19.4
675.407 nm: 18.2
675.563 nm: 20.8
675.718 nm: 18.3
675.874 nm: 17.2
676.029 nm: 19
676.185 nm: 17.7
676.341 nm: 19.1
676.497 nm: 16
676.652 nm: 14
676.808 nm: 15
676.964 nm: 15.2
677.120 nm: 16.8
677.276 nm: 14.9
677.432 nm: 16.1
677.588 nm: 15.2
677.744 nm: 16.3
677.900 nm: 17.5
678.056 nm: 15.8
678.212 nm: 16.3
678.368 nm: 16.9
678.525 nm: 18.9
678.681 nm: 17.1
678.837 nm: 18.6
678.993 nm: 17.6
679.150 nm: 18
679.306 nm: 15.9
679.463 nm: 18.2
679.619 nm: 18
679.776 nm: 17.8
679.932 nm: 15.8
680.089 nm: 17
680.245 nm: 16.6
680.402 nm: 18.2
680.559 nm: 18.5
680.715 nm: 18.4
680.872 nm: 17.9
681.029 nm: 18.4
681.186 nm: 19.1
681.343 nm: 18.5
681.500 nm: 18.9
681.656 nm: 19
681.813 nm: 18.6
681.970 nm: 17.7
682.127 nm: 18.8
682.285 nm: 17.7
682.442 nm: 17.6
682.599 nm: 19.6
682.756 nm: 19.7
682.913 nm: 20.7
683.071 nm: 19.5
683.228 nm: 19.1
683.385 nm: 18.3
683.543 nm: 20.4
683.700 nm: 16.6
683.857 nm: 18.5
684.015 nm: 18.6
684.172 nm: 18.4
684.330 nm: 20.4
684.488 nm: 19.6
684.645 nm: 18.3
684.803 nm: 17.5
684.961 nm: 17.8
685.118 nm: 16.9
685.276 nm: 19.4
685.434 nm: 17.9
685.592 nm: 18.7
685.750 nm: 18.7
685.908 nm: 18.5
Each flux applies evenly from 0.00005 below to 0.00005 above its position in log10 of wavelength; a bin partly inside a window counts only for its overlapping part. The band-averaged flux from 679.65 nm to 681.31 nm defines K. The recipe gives 17.8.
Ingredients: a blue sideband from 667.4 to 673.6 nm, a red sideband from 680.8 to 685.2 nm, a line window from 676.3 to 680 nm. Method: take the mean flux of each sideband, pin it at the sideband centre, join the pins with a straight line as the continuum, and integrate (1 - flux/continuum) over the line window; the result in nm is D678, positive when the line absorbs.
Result 0.41 nm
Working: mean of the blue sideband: 18.9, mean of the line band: 16.7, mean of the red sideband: 18.6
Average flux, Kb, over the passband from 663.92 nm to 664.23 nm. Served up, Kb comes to 18.6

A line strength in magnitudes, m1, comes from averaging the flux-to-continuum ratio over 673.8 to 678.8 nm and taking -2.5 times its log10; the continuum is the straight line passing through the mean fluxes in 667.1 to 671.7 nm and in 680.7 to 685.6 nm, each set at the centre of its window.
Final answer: 0.095 mag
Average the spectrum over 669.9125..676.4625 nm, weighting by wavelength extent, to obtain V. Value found 18.5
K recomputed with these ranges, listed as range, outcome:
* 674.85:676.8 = 17.9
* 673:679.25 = 17.5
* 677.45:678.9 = 16.9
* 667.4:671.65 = 19.2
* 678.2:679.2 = 17.7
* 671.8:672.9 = 18.1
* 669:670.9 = 19.2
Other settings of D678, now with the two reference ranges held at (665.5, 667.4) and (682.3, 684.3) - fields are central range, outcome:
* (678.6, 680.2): 0.13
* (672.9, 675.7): 0.09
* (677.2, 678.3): 0.17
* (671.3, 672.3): 0.04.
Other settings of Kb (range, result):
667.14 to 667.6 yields 18.9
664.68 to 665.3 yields 18.6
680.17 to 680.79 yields 17.9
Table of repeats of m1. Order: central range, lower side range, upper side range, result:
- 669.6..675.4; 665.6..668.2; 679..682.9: 0.012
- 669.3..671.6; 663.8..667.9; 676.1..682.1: -0.050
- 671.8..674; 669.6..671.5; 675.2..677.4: 0.009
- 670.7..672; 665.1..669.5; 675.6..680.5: -0.050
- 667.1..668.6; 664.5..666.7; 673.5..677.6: -0.032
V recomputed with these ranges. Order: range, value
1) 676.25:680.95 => 16.9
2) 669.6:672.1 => 19.1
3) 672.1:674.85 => 18.1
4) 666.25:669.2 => 19.2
